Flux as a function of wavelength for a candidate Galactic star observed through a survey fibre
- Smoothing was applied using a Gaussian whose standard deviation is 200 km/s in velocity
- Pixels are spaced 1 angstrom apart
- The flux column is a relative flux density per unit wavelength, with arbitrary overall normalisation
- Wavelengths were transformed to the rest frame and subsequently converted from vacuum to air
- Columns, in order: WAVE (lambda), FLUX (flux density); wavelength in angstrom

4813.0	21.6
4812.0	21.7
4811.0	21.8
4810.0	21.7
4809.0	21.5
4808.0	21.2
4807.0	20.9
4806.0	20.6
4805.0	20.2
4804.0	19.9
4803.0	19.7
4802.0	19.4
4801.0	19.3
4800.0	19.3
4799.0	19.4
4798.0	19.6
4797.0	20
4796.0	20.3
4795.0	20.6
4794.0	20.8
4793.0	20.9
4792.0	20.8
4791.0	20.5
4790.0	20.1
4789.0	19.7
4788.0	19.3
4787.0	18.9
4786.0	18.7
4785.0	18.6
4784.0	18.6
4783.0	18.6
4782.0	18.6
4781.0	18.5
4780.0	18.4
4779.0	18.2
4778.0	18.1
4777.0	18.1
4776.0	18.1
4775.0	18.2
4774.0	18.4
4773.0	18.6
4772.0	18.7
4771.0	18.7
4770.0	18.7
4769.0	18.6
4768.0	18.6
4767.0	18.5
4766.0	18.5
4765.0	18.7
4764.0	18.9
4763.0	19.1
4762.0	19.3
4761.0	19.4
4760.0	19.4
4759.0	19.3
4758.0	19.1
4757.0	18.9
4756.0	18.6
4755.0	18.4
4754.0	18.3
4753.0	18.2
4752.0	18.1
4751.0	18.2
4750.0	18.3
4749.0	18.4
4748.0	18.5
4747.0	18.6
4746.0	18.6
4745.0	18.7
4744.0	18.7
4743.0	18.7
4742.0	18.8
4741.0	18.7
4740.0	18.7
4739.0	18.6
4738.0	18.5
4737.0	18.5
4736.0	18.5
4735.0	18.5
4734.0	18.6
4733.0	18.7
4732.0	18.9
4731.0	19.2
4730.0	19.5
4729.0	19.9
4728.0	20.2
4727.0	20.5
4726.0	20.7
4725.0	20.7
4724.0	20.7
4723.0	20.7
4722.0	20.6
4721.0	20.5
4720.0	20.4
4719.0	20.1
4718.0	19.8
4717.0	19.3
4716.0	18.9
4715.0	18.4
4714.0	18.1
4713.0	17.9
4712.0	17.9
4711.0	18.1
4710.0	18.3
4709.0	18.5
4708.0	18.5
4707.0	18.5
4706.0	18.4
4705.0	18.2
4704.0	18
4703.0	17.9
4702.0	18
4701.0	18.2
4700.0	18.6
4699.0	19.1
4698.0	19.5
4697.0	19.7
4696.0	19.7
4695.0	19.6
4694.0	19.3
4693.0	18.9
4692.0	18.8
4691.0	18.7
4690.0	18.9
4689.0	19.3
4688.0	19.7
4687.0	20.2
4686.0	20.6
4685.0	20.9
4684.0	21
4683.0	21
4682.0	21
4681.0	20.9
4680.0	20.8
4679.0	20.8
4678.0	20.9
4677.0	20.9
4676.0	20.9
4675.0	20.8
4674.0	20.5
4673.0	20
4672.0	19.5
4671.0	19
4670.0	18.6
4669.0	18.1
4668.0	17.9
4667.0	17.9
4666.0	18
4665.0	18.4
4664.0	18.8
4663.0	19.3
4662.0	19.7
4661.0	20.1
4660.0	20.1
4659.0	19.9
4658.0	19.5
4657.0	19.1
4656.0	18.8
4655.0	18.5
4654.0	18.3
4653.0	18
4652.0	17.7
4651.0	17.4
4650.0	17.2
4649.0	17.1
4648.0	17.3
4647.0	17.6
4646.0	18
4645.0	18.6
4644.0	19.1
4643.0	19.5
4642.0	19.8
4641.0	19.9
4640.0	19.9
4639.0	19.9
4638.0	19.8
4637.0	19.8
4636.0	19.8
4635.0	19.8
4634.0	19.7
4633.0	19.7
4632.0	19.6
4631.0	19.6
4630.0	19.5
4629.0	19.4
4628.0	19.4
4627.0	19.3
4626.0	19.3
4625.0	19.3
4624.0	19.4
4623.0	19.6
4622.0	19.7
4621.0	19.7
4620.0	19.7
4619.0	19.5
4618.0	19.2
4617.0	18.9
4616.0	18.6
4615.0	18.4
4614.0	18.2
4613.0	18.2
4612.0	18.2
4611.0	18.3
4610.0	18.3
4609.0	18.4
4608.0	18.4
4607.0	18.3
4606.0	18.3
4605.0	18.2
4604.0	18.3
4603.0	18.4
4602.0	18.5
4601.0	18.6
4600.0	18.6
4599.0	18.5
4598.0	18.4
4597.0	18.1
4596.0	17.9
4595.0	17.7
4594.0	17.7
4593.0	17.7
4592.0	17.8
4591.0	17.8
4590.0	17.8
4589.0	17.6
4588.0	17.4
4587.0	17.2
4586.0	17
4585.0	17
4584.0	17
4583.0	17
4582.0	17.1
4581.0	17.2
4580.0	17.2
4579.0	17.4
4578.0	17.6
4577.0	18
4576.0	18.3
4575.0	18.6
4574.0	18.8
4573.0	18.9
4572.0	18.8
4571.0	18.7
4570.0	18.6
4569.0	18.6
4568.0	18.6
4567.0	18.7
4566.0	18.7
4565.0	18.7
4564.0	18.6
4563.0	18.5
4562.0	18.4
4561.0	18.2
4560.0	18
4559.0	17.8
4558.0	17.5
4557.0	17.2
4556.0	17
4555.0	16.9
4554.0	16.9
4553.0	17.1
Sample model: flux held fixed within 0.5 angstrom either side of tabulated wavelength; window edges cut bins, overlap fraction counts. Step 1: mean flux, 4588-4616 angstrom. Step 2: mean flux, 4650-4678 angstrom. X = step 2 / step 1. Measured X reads 1.05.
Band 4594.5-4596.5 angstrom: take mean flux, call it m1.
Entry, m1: 17.8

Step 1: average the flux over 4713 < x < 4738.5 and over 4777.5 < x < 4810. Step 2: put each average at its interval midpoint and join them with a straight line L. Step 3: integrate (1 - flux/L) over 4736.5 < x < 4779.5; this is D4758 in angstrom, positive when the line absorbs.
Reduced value 2.2 angstrom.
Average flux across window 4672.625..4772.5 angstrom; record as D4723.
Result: 19.2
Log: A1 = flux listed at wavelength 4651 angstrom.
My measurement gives 17.4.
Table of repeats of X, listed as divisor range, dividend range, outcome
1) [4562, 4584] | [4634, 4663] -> 1.04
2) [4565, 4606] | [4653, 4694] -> 1.09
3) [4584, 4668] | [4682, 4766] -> 1.02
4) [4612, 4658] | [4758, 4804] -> 1.01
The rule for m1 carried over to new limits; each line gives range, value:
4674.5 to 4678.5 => 20.9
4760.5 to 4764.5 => 19.2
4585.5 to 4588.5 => 17.2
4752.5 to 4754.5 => 18.2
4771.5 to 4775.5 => 18.5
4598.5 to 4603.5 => 18.5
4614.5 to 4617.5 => 18.6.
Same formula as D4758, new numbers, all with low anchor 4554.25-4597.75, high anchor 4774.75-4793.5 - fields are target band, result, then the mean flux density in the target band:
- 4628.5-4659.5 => -1.2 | 19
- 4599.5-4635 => -1.6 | 18.9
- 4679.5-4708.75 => -1.3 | 19.4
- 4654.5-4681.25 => -1.7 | 19.5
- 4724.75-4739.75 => -0.4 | 19.3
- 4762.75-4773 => 0.1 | 18.7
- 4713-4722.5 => -0.4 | 19.5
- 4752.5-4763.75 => 0.0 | 18.9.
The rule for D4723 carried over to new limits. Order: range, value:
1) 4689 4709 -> 18.8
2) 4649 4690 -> 19.5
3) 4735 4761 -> 18.6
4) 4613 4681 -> 19.2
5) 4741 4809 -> 19.1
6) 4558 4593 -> 18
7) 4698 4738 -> 19.1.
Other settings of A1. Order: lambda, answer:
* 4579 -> 17.4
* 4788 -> 19.3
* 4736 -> 18.5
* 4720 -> 20.4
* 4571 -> 18.7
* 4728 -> 20.2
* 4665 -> 18.4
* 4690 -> 18.9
